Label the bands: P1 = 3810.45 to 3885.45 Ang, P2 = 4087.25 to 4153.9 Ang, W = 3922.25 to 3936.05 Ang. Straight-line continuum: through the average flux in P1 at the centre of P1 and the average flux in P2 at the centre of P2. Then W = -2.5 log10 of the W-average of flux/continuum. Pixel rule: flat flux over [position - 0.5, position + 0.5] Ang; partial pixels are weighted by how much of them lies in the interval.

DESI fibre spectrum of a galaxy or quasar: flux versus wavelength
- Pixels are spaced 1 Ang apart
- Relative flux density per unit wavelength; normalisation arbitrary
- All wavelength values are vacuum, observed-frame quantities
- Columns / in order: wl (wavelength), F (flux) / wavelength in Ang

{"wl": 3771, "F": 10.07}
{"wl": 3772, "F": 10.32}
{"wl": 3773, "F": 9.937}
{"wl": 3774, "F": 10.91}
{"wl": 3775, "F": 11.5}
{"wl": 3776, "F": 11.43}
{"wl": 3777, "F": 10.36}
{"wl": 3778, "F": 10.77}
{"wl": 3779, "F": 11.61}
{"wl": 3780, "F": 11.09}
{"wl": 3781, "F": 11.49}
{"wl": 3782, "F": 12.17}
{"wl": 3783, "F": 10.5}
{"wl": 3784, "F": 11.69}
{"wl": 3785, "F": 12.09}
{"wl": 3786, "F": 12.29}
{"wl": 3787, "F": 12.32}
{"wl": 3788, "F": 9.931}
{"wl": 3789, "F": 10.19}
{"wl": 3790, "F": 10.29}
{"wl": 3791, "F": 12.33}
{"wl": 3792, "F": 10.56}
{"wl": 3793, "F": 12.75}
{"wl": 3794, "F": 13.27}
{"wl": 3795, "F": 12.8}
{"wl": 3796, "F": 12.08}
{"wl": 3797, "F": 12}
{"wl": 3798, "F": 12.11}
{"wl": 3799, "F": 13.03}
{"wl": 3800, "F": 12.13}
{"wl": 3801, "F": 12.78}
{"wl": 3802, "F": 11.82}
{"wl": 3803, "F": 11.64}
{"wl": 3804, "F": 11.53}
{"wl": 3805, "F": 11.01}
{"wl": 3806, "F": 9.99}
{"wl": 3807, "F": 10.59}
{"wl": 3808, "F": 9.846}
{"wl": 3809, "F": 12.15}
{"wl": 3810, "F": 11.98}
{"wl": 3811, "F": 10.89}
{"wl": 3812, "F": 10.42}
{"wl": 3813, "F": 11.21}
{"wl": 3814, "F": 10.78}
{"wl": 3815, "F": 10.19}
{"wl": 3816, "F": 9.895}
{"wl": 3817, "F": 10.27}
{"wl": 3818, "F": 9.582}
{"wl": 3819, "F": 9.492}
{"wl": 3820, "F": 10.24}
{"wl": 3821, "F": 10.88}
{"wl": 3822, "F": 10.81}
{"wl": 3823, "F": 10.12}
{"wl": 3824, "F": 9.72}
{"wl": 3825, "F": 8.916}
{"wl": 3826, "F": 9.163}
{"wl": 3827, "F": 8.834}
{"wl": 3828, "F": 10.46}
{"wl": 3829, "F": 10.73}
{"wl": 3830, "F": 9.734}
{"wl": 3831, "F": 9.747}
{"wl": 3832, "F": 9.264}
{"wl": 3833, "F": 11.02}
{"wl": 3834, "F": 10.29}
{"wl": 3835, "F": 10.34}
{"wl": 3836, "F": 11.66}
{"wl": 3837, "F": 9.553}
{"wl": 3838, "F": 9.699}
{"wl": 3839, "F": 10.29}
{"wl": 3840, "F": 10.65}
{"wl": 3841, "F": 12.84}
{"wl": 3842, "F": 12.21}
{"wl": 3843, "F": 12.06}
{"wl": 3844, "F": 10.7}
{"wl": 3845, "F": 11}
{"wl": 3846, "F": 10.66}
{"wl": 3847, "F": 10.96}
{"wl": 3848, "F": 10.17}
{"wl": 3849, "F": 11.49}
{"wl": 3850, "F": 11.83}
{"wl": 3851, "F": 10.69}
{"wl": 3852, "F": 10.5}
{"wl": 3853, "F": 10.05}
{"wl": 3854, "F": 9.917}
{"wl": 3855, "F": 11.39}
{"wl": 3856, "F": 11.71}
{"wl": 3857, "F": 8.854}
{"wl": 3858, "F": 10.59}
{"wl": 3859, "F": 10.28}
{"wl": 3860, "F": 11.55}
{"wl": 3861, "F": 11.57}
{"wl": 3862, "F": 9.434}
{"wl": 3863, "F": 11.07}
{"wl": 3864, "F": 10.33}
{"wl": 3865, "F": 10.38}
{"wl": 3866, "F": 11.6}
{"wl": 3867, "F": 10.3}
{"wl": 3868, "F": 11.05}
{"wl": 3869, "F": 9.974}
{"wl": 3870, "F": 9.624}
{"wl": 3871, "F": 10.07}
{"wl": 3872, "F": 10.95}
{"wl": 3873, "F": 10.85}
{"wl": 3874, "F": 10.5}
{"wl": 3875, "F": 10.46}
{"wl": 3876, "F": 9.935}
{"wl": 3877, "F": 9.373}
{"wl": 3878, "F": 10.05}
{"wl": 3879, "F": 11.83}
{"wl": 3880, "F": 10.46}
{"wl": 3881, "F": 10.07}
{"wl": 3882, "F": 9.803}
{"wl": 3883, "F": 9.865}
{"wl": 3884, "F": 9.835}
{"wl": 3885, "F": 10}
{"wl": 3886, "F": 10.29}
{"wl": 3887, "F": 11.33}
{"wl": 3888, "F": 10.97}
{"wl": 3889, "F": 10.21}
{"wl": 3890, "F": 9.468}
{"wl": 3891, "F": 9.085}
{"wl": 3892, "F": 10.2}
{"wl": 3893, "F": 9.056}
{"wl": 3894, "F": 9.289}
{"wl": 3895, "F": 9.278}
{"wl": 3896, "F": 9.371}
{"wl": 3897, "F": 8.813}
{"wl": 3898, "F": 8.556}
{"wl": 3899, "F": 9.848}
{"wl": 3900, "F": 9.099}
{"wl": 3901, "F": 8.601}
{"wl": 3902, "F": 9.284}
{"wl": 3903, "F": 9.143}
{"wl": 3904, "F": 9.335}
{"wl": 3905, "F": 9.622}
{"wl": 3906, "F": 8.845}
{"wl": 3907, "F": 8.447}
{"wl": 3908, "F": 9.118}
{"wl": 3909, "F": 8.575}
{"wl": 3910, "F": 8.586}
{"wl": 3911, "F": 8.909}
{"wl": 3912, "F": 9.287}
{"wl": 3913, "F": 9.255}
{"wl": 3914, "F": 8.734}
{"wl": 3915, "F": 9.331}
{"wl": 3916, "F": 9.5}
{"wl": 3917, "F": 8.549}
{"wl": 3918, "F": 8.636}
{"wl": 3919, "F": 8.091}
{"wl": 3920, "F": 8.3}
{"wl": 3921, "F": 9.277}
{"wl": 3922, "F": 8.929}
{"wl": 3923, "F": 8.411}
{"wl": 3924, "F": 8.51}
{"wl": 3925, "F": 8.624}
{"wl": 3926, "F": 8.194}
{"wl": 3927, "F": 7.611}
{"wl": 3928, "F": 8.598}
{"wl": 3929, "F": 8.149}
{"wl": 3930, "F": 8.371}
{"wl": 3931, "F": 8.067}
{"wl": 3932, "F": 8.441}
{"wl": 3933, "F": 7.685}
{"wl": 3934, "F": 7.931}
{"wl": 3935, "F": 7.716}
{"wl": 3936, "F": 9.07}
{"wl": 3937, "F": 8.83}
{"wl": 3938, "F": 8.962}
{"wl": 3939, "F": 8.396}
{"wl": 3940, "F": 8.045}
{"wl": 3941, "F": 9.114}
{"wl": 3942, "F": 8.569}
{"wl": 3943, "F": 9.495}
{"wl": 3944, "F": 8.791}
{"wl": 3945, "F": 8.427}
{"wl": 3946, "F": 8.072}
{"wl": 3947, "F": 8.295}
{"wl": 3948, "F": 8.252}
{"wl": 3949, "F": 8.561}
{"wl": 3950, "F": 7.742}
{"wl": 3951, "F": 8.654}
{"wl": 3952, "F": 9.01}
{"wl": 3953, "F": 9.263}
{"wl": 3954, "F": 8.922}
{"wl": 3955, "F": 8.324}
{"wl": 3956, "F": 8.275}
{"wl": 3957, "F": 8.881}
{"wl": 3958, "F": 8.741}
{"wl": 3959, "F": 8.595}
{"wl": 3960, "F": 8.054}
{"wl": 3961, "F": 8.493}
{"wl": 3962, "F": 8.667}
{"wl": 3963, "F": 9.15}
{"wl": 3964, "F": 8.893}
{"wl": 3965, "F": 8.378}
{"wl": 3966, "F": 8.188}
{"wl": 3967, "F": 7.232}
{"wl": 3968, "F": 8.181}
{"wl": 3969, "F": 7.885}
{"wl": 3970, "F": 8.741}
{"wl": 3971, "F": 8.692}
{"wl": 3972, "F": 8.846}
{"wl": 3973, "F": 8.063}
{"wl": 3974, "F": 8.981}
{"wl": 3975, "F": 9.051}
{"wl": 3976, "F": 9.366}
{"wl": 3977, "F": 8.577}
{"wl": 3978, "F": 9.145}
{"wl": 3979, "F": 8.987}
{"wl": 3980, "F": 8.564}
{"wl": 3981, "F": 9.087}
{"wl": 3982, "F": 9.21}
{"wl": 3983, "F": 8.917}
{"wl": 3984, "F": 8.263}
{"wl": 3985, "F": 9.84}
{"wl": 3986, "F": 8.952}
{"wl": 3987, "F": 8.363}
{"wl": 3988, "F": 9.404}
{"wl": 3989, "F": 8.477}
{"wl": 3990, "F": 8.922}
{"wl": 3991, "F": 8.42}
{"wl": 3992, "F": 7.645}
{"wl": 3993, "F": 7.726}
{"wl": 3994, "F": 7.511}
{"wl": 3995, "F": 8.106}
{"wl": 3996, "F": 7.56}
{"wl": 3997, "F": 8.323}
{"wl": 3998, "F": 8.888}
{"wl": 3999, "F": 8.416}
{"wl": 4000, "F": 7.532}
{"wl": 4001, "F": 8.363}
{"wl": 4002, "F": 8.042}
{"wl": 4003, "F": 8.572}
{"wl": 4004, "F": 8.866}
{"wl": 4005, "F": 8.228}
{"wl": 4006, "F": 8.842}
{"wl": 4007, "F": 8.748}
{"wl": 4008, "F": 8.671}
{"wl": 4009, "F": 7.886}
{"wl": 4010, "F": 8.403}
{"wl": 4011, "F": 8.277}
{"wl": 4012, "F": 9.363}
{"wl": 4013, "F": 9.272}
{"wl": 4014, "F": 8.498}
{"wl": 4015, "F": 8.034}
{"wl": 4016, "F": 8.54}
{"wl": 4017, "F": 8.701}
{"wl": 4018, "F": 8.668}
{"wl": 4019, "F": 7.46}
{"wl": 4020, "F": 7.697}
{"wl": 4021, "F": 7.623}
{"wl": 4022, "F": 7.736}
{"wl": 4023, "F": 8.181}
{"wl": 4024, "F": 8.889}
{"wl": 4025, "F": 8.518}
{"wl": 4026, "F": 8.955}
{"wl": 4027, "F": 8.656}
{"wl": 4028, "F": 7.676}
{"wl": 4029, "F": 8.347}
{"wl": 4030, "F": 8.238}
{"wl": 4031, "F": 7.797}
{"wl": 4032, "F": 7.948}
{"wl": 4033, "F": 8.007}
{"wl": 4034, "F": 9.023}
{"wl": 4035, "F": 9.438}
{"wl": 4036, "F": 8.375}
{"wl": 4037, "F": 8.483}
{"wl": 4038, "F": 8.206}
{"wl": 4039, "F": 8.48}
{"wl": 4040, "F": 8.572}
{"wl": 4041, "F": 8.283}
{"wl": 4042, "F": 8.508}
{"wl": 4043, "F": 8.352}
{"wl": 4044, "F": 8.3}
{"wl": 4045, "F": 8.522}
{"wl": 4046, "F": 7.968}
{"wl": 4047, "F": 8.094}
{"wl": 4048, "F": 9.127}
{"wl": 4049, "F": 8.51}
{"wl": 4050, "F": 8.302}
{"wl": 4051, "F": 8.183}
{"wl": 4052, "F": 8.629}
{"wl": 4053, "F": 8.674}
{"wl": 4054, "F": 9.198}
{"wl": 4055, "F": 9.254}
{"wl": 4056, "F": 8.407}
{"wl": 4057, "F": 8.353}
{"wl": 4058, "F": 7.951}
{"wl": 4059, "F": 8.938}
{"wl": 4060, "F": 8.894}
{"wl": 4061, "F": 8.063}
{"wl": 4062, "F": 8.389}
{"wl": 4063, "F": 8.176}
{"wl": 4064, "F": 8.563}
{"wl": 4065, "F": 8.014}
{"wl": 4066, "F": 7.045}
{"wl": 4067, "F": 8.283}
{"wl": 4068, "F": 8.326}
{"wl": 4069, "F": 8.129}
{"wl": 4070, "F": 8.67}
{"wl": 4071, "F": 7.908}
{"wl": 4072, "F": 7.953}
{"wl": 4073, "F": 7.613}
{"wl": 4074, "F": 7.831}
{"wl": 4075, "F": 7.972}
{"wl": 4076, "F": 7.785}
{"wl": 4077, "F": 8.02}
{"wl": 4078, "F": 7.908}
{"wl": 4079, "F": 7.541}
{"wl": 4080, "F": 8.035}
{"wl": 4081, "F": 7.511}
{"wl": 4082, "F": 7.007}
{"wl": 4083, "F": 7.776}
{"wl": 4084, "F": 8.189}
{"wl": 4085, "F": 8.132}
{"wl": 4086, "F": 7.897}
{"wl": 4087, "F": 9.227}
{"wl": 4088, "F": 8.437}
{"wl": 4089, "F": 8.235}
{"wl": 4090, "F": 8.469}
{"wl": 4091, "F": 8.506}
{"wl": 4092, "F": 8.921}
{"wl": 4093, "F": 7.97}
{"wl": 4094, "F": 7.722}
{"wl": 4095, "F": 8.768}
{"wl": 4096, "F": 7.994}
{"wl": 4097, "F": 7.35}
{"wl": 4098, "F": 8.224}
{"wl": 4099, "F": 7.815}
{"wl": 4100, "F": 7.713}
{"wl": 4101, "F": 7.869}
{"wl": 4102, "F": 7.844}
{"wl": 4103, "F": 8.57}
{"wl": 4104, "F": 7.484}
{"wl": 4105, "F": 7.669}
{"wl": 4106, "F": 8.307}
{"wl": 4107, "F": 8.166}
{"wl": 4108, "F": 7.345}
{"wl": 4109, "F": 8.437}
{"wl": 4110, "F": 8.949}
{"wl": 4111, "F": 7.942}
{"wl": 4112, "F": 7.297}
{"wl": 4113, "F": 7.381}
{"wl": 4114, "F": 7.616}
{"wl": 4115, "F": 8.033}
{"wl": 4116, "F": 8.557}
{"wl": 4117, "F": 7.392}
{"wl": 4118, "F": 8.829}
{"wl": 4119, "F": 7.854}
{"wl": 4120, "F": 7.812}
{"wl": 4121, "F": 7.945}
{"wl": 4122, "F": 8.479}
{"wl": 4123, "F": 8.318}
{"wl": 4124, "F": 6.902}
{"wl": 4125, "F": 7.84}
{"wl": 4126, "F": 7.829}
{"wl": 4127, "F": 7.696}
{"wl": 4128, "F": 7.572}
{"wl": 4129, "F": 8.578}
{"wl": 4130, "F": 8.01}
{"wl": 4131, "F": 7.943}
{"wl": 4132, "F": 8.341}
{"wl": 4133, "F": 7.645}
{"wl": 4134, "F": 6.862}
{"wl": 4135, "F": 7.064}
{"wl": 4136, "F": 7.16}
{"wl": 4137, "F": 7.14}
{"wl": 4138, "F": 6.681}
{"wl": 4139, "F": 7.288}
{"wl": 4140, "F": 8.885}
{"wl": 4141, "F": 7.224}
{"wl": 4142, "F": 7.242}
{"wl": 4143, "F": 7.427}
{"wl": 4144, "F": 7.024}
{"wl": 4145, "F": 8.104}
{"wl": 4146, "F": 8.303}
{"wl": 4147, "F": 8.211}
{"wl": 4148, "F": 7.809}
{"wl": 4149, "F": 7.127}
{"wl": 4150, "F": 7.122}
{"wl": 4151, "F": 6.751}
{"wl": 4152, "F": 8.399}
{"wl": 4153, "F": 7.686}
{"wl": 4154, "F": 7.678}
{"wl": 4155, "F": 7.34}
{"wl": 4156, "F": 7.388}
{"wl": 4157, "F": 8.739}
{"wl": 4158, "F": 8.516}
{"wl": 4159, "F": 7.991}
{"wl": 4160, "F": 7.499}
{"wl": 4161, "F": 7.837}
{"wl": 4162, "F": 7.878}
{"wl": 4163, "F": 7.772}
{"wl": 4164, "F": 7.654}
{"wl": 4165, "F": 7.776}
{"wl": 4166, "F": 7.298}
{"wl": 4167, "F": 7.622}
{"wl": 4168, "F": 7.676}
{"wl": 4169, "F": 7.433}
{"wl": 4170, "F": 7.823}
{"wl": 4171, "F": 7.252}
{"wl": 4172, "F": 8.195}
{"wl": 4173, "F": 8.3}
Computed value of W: 0.176 mag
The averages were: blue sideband 10.5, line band 8.23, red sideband 7.85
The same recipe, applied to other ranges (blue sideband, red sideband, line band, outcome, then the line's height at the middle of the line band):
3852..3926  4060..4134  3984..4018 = 0.04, 8.8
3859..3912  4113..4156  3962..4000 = 0.06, 9.05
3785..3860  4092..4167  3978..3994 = 0.07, 9.24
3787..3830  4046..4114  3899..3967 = 0.12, 9.66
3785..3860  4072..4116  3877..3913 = 0.06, 10.1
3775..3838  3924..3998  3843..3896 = -0.05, 9.95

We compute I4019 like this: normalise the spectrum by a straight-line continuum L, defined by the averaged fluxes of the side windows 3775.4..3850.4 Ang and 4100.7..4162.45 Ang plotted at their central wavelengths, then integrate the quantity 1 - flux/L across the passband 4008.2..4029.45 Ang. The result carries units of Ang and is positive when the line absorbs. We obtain 1.3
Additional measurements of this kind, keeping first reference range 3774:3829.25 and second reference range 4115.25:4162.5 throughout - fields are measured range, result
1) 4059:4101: 1.23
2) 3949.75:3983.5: 2.84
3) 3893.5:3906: 1.15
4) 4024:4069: 1.26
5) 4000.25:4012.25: 0.75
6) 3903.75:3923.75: 2.18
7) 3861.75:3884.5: 0.03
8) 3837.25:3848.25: -0.36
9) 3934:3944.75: 1.17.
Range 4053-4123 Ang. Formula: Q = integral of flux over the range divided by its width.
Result 8.11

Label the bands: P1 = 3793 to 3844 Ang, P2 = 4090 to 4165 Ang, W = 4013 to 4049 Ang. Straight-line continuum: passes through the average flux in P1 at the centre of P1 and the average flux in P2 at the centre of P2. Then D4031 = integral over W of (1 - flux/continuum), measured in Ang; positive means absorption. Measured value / 1.74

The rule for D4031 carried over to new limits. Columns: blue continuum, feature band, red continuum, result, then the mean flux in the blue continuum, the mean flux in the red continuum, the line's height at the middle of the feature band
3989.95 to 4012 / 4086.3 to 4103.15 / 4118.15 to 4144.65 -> -0.8 Ang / 8.28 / 7.66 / 7.84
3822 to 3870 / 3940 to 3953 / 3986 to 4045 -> 0.9 Ang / 10.5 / 8.37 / 9.25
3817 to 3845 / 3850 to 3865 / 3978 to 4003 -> -0.8 Ang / 10.3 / 8.5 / 10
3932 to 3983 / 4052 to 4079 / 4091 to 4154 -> -0.5 Ang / 8.58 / 7.82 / 8.08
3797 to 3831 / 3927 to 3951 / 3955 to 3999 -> 1.7 Ang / 10.7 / 8.56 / 9.06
